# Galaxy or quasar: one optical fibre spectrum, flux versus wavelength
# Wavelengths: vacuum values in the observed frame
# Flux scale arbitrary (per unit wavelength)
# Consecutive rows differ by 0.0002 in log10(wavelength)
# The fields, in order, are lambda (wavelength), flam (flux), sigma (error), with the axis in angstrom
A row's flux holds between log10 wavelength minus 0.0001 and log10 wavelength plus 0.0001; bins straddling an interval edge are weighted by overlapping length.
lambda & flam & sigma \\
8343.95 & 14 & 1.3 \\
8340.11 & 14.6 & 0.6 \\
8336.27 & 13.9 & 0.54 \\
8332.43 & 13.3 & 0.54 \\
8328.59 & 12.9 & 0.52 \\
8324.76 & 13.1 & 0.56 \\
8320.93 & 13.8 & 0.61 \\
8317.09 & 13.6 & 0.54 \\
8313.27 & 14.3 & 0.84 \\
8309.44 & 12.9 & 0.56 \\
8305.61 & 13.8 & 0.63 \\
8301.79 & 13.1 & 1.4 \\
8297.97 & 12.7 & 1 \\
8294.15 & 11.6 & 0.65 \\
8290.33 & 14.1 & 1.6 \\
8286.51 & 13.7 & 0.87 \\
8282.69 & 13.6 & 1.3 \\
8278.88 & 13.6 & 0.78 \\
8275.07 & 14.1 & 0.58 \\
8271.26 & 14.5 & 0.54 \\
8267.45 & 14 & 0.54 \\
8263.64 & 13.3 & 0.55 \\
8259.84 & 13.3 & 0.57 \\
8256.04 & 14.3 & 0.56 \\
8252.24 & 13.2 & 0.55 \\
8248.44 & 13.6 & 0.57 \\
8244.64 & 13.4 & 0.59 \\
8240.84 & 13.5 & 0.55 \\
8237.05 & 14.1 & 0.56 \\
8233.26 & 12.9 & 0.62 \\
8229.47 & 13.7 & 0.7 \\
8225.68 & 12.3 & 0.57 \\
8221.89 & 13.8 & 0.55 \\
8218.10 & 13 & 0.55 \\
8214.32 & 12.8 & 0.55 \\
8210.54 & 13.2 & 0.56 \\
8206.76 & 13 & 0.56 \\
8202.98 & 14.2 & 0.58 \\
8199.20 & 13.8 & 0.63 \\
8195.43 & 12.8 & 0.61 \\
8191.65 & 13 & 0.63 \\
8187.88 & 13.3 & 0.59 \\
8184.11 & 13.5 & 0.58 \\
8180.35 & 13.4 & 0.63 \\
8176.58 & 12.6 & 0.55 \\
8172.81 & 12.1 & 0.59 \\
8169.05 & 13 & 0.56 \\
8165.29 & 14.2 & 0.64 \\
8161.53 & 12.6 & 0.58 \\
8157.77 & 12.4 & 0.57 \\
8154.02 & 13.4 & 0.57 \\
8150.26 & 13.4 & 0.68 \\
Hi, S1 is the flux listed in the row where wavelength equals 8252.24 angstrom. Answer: 13.2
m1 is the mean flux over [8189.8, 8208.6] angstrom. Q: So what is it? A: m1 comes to 13.4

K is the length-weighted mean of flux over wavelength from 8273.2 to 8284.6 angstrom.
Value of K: 13.8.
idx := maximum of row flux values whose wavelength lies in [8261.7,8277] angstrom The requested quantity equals 14.5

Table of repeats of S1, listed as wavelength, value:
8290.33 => 14.1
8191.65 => 13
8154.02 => 13.4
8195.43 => 12.8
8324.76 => 13.1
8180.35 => 13.4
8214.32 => 12.8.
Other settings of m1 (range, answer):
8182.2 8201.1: 13.3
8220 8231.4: 13.3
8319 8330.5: 13.3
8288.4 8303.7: 12.9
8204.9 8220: 13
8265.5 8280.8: 14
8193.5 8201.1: 13.3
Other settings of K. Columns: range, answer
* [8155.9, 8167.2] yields 13.1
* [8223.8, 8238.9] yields 13.3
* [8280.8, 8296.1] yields 13.2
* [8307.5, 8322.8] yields 13.6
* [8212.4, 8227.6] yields 13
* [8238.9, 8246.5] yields 13.5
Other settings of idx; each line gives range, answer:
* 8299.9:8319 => 14.3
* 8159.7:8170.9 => 14.2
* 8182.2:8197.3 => 13.5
